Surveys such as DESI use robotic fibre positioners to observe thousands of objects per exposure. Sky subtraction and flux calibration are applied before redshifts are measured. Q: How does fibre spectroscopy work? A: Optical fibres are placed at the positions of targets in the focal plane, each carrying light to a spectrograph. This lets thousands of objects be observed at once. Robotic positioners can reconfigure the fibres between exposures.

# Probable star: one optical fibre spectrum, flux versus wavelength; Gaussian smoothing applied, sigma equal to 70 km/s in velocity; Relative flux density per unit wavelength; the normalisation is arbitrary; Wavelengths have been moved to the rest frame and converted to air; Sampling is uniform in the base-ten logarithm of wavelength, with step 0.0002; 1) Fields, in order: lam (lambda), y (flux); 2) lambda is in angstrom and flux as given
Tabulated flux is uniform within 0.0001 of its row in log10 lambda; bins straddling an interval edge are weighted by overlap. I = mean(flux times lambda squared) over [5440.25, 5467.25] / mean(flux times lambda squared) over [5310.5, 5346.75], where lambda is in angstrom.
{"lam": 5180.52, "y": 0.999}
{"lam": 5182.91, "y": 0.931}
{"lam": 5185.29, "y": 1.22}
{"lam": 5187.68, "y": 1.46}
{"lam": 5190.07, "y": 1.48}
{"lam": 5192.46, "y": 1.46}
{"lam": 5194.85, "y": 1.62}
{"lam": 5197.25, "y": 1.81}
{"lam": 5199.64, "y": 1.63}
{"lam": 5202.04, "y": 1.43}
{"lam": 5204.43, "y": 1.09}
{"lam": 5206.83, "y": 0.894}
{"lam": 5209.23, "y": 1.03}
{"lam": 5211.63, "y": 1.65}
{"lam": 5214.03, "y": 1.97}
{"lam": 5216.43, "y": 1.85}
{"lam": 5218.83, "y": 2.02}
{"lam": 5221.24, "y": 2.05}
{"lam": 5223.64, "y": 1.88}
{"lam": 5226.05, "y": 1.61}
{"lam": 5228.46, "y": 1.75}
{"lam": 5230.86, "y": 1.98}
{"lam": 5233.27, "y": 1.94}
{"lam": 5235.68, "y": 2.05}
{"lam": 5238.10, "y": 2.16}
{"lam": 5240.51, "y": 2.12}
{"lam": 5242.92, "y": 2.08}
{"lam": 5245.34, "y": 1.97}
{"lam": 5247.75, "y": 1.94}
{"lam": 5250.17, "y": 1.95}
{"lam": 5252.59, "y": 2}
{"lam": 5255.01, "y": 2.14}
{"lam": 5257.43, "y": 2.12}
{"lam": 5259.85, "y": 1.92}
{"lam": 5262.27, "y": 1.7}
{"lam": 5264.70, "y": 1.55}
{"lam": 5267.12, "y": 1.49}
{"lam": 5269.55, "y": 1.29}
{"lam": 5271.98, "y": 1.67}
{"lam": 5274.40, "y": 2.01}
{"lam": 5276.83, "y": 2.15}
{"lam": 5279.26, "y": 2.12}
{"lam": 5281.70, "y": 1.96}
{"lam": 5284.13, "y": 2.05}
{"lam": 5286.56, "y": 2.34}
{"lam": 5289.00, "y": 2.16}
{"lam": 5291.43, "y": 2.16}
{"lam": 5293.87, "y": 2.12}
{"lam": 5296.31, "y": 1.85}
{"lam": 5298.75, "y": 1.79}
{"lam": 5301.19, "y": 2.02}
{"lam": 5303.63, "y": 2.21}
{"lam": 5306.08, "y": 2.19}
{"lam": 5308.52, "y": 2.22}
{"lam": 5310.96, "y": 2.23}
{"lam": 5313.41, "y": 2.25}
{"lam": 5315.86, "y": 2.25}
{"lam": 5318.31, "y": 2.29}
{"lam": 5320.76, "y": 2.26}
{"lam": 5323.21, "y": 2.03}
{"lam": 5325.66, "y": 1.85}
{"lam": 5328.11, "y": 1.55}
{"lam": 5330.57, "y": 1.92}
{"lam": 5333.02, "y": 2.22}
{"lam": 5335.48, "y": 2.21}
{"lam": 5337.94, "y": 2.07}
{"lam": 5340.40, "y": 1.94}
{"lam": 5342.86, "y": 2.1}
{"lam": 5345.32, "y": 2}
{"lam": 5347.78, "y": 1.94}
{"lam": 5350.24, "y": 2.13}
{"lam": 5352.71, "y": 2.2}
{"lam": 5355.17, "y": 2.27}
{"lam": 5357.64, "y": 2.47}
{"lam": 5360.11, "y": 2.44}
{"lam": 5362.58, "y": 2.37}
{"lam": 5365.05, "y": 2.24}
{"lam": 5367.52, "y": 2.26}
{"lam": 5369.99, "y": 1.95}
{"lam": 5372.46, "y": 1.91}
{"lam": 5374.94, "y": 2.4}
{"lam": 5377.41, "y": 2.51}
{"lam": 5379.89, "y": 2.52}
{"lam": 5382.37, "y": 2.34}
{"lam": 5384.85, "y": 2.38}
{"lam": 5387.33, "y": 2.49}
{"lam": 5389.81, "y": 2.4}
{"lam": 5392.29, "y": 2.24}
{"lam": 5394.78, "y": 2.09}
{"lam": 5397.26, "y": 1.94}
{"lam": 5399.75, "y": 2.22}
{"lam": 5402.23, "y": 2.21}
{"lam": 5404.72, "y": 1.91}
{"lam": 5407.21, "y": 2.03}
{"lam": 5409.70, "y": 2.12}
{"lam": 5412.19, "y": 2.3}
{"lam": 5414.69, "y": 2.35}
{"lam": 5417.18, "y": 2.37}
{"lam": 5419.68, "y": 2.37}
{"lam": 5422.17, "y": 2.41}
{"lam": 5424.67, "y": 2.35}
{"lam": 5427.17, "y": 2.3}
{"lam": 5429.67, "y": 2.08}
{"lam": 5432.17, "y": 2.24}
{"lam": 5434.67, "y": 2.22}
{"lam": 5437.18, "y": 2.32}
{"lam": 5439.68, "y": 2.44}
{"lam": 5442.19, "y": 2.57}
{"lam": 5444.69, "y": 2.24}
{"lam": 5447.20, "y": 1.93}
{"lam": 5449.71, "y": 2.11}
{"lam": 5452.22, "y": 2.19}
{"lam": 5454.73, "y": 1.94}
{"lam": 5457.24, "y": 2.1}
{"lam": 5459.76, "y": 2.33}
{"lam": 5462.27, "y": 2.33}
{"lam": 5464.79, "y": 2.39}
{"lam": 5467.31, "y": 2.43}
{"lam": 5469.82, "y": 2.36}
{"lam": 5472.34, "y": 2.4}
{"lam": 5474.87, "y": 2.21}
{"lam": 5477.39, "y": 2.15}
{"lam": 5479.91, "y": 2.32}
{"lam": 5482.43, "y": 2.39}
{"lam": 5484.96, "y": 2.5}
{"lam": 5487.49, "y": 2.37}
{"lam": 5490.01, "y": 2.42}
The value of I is 1.13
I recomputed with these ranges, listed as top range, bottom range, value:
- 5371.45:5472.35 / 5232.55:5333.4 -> 1.19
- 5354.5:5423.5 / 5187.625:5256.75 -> 1.37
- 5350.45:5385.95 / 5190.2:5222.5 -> 1.55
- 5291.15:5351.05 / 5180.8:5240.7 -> 1.33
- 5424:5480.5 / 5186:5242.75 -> 1.45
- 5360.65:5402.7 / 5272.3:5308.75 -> 1.13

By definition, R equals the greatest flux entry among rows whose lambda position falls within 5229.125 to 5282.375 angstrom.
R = 2.16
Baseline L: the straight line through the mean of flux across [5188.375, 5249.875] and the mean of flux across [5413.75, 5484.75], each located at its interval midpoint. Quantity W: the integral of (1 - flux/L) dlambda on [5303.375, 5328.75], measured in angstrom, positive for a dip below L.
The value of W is -2.1 angstrom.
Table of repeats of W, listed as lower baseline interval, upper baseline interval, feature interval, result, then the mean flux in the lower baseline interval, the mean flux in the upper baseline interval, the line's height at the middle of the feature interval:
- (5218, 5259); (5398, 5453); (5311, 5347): 0.6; 1.99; 2.24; 2.11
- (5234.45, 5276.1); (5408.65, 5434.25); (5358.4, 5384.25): -1.5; 1.89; 2.29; 2.17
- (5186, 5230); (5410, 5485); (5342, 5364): -2.2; 1.59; 2.28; 2.01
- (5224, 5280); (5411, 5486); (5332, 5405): -3.0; 1.9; 2.29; 2.13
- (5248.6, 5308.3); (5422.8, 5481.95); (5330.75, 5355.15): -0.2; 1.96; 2.26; 2.07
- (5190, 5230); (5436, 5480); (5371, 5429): -4.3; 1.61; 2.26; 2.11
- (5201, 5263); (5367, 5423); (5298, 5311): -0.6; 1.82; 2.25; 2.01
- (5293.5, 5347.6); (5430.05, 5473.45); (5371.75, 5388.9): -1.8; 2.07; 2.26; 2.16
